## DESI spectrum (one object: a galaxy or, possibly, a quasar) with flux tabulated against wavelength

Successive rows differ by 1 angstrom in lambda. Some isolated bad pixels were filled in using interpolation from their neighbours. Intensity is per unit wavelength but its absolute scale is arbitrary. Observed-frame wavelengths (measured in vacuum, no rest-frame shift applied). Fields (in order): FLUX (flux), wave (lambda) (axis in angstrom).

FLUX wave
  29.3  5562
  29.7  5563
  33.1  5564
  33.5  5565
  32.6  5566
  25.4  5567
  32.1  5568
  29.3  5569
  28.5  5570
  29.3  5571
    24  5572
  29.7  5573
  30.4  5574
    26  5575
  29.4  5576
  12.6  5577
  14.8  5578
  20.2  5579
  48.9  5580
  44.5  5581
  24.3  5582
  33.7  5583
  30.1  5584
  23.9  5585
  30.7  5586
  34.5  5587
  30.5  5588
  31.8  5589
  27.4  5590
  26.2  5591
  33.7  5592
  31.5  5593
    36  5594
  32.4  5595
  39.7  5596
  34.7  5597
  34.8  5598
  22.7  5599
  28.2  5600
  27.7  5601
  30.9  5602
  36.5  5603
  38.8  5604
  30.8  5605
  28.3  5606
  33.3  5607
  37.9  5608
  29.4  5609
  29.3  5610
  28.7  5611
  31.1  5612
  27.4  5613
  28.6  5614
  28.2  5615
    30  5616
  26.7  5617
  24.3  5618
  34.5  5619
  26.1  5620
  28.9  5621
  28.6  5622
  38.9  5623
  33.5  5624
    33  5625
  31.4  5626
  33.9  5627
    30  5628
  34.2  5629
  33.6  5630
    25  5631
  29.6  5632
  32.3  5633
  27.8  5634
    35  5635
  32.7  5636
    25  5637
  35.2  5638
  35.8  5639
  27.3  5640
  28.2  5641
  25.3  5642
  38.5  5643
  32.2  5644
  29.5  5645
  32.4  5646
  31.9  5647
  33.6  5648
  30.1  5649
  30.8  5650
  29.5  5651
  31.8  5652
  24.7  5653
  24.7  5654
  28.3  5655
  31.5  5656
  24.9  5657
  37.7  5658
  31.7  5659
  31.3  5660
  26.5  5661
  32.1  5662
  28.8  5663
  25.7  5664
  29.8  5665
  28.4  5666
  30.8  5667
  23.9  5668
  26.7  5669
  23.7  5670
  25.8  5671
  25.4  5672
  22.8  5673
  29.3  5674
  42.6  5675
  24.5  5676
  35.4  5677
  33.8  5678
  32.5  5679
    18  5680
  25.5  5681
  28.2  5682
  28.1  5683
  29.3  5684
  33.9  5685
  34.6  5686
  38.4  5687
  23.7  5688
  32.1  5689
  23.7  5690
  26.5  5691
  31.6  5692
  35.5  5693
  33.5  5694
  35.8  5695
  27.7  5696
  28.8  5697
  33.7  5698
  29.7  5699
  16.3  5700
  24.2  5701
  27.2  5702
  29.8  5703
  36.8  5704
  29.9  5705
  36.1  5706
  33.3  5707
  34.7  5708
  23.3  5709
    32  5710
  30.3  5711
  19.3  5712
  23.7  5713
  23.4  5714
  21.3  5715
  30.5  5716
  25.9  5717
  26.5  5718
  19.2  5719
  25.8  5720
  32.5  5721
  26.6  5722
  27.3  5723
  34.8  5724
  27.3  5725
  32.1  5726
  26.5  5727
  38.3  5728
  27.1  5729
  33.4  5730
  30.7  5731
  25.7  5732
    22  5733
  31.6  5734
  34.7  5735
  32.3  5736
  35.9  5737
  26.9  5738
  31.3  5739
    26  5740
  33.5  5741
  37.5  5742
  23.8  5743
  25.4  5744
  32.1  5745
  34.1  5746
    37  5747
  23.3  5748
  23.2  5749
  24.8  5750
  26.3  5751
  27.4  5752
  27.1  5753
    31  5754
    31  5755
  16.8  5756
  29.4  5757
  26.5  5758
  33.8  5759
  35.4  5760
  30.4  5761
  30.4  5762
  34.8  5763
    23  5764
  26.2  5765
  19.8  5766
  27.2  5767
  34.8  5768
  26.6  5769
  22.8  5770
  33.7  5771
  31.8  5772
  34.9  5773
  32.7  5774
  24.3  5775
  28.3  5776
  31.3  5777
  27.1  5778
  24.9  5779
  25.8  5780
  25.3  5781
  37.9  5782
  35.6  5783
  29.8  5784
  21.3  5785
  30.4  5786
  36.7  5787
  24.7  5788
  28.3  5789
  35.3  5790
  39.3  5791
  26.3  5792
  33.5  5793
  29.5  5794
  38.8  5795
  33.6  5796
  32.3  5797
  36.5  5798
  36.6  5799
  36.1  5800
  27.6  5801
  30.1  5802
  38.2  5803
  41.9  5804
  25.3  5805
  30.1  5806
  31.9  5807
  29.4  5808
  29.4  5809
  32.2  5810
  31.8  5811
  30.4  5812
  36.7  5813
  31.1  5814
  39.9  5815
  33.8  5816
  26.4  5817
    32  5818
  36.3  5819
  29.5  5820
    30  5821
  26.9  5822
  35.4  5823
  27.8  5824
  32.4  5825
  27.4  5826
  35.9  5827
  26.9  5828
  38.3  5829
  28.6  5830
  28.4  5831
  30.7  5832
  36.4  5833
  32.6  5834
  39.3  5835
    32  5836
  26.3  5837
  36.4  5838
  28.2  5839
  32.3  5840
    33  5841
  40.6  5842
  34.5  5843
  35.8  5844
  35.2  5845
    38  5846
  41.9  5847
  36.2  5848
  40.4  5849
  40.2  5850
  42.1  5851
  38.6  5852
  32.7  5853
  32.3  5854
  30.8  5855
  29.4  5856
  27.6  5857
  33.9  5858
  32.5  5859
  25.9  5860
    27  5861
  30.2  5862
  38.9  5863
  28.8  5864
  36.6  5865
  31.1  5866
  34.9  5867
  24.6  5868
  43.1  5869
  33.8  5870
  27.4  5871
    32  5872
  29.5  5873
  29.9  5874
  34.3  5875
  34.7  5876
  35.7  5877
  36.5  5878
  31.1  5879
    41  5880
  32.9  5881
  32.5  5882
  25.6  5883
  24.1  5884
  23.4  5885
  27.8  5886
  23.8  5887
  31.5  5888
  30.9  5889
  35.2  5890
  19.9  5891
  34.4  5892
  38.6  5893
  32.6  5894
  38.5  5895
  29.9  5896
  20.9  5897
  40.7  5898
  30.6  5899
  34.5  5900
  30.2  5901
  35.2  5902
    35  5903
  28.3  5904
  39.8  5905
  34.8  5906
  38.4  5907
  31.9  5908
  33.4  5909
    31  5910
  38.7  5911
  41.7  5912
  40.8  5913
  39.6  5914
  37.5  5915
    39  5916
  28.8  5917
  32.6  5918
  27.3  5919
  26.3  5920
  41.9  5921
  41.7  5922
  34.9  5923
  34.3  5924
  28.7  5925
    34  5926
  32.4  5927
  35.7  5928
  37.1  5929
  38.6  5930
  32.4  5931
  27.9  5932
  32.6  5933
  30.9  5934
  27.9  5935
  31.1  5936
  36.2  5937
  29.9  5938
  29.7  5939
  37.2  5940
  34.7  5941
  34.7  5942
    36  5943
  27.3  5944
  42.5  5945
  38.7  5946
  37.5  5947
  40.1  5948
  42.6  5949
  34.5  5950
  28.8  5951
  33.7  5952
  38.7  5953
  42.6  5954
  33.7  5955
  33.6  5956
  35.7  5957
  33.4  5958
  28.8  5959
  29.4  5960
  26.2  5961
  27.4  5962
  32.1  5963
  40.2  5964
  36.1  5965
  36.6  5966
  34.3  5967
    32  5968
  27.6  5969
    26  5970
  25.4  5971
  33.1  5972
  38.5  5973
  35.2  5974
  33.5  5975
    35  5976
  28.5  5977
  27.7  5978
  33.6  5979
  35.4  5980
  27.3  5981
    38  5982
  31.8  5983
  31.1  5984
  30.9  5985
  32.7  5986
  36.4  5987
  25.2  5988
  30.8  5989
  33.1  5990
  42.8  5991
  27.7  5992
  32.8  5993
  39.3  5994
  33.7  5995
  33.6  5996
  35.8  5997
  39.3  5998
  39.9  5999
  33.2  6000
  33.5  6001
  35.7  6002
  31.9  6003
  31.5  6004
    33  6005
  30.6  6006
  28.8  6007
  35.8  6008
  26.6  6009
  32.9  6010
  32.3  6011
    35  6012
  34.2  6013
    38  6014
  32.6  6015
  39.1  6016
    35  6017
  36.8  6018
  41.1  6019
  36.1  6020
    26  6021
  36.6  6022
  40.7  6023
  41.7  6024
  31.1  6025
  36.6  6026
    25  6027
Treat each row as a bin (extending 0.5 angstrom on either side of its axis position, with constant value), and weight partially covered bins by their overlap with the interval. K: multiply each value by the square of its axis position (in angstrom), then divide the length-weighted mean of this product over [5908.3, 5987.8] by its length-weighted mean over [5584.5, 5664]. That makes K 1.23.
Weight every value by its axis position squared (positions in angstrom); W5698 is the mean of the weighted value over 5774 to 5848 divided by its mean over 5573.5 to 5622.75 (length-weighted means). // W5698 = 1.15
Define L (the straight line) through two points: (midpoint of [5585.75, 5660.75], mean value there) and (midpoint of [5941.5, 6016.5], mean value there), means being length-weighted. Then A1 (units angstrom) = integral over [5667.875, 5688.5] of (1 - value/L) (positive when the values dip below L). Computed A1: 1.60 angstrom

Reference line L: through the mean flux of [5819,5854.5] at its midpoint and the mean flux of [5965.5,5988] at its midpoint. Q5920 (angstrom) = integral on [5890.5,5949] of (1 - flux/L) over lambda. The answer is -2.4 angstrom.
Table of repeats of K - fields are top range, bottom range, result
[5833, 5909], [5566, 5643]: 1.19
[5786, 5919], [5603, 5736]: 1.18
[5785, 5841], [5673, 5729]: 1.14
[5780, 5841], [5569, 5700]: 1.13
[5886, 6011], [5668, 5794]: 1.24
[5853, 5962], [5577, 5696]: 1.20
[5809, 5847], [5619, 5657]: 1.14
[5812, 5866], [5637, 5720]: 1.20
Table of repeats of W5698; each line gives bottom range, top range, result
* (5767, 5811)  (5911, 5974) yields 1.15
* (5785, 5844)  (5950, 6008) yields 1.08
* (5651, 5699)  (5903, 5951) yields 1.29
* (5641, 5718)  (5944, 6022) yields 1.28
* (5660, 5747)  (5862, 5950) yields 1.23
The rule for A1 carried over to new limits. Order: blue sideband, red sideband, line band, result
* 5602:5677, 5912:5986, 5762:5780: 1.86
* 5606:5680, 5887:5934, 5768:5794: 1.61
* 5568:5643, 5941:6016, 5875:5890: 0.78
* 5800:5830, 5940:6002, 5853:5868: 0.57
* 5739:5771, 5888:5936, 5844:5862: -1.44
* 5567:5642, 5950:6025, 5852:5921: 0.40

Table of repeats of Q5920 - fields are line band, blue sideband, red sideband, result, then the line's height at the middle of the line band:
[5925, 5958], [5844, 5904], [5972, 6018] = -1.4 angstrom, 33.2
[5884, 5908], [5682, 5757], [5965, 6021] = 0.1 angstrom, 31.9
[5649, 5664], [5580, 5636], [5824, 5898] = 1.0 angstrom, 31.6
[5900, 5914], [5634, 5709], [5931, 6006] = -1.2 angstrom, 32.7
